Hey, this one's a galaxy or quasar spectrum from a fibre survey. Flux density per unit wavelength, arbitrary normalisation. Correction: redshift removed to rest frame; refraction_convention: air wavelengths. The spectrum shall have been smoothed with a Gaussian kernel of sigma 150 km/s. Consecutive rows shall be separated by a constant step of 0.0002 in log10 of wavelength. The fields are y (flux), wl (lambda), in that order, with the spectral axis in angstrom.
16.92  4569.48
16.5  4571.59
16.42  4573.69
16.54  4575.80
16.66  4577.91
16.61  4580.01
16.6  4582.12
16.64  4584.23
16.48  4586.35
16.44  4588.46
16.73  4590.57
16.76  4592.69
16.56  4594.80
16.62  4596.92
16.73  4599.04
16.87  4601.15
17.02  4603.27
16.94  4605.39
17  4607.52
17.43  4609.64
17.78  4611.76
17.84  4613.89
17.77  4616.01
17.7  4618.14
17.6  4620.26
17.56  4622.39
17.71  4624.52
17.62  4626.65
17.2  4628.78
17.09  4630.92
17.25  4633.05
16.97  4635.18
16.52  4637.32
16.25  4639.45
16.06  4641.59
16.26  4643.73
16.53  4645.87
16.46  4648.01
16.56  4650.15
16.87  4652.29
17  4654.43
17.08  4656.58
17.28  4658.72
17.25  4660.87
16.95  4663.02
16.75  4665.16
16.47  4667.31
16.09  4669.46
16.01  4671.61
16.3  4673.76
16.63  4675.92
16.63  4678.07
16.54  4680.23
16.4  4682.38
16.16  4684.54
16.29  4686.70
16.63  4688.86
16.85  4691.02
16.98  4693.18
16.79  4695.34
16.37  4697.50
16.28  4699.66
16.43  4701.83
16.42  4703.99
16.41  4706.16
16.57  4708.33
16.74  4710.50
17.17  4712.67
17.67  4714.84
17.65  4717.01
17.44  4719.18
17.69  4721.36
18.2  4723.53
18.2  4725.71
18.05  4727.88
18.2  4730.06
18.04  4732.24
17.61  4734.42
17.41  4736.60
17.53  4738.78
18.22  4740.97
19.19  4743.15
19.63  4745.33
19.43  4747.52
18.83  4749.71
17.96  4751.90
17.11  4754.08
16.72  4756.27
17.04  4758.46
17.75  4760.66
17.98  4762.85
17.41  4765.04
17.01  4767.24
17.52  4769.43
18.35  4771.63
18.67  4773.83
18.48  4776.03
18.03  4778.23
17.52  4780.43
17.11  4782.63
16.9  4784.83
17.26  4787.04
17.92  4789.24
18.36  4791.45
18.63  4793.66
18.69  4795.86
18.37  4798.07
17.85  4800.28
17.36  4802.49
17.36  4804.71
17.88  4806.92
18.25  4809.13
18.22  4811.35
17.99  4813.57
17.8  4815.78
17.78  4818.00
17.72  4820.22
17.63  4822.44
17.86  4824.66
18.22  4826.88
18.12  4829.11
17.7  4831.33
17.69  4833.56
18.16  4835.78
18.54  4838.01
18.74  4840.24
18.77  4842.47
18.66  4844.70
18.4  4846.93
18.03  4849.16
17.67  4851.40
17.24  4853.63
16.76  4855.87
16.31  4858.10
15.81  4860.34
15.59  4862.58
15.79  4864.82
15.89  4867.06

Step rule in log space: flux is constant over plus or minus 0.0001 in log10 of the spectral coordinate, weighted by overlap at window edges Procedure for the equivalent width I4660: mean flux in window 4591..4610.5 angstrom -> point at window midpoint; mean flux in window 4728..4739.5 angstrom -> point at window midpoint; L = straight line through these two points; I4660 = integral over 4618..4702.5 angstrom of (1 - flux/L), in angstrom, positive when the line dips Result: 2.6 angstrom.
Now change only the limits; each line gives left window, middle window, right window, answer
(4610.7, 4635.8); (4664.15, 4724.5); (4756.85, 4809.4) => 3.12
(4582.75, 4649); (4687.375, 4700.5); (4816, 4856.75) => 0.52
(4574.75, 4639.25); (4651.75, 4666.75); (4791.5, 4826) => 0.23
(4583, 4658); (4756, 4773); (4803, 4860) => 0.05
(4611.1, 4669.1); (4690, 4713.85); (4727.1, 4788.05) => 1.15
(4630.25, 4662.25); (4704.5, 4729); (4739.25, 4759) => 0.51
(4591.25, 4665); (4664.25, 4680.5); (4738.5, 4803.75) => 0.84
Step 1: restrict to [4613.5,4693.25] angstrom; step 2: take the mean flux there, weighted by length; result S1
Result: 16.8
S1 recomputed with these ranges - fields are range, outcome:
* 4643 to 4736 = 16.9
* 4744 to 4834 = 17.9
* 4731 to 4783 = 18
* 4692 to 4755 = 17.6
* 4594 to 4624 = 17.3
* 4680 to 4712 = 16.5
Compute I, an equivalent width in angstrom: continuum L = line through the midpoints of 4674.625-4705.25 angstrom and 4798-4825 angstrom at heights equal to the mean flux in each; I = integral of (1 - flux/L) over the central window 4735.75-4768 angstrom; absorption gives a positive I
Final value -1.5 angstrom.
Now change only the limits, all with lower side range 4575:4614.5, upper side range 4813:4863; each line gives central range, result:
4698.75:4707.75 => 0.4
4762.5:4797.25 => -0.7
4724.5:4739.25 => -0.5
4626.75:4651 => 0.5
